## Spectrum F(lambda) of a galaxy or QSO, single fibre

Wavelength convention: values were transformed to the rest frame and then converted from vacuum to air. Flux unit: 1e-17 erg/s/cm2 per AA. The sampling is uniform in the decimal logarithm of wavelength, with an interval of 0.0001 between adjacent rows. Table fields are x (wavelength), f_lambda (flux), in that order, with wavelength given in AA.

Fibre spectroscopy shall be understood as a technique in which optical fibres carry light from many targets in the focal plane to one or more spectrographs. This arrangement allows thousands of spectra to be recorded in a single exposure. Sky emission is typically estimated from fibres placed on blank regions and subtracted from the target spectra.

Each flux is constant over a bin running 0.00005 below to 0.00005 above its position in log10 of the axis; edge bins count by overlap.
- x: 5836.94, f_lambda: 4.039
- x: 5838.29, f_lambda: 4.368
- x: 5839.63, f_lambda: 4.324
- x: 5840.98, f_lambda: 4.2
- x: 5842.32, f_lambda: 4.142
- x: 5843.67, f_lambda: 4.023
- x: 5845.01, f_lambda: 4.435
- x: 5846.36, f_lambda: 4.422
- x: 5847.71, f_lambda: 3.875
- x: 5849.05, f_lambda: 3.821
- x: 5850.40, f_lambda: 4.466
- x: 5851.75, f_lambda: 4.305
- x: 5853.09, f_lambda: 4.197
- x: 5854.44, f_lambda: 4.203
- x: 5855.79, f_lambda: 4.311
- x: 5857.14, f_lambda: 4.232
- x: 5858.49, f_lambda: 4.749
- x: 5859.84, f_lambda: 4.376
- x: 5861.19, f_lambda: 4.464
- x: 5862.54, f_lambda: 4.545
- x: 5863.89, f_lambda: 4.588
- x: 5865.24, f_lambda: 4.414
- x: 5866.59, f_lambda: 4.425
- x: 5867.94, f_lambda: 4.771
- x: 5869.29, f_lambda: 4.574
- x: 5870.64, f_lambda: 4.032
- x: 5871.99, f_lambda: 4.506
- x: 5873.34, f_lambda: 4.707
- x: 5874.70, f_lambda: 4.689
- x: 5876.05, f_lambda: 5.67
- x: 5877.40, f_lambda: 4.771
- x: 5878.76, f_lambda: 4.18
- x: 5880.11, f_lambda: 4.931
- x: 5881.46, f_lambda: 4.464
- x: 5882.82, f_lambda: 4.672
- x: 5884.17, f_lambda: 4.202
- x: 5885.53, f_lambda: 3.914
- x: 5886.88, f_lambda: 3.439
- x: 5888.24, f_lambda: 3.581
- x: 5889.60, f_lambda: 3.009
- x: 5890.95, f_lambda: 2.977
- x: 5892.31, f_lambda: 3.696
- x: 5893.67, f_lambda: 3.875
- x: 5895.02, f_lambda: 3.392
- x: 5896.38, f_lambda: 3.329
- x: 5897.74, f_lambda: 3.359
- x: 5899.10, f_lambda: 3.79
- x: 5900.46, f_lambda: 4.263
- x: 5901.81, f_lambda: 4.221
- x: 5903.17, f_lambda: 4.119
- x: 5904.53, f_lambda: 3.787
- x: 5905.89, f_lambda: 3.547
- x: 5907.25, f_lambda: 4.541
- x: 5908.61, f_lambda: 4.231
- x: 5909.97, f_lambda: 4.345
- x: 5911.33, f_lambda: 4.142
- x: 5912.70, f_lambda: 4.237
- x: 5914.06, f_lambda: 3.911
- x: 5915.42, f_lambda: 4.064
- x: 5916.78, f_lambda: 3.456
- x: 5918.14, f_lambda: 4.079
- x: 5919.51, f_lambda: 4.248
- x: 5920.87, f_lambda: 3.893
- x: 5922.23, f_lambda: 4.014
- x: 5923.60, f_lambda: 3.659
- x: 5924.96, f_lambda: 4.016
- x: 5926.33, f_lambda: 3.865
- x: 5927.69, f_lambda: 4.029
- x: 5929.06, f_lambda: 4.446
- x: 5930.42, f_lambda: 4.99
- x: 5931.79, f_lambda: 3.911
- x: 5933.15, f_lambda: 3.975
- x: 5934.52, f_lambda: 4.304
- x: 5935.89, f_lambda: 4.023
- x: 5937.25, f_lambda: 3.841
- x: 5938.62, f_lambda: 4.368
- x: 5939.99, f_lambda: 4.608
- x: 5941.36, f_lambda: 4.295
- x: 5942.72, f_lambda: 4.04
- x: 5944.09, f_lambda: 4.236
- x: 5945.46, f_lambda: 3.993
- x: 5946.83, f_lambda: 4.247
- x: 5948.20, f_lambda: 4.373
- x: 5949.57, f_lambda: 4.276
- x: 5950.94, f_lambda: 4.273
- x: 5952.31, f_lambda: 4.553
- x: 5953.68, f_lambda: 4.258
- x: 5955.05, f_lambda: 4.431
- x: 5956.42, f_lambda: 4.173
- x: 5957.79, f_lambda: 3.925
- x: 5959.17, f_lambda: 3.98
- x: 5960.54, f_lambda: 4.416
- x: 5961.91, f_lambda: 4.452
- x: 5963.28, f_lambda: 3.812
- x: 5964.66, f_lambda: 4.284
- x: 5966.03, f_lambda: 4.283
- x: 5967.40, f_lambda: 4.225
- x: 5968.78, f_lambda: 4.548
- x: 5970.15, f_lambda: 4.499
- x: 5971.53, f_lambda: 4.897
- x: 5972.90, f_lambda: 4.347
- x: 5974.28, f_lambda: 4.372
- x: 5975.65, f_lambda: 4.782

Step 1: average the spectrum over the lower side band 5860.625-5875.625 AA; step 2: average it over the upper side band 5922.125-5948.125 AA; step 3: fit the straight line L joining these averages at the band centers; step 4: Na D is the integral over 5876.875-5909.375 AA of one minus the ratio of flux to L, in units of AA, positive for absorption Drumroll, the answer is 3.5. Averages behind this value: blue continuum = 4.54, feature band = 3.93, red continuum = 4.16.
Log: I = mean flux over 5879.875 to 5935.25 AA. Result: 3.97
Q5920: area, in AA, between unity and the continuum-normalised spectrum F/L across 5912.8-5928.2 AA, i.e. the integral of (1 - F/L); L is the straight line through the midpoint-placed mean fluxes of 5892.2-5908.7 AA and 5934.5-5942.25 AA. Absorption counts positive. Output 0.4 AA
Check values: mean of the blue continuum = 3.85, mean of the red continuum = 4.23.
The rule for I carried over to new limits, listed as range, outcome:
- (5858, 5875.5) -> 4.53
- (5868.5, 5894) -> 4.21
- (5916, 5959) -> 4.15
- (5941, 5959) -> 4.23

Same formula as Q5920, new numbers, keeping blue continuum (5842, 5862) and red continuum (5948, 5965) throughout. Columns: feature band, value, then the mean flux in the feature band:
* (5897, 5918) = 1.3 AA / 4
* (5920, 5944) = 0.6 AA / 4.14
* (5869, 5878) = -0.9 AA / 4.71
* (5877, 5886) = -0.4 AA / 4.45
